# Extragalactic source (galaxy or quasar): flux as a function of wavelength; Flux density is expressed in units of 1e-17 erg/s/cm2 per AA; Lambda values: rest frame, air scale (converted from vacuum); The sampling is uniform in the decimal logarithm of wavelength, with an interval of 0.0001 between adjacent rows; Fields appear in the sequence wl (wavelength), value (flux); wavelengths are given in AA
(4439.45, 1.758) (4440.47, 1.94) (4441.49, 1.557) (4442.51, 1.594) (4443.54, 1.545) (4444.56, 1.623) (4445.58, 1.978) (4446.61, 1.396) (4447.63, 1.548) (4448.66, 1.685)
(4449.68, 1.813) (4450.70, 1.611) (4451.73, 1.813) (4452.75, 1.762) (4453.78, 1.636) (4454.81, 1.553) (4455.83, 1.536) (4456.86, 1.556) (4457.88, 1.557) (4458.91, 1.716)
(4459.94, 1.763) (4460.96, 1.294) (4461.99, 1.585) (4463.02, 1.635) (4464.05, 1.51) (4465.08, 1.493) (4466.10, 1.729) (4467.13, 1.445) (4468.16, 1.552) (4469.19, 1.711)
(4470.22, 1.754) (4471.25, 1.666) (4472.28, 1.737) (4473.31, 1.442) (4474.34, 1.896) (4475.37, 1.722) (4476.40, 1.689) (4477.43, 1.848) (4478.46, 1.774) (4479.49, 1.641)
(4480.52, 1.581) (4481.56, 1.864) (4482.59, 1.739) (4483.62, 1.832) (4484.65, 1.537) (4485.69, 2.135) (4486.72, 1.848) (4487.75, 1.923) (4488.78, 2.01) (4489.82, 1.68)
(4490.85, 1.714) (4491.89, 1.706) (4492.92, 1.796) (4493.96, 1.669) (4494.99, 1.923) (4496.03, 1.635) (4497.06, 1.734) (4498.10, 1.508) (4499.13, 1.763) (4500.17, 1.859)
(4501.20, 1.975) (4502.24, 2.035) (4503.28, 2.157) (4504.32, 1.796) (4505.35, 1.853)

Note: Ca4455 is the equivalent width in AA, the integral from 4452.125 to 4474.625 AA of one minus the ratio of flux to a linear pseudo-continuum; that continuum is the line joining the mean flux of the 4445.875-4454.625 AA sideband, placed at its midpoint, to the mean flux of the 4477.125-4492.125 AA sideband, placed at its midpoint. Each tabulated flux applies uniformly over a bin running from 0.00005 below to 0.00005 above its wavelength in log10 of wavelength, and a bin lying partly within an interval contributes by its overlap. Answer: 1.27 AA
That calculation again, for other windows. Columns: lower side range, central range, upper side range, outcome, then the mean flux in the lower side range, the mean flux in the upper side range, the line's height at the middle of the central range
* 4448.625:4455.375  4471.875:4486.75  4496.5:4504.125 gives 0.3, 1.7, 1.86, 1.79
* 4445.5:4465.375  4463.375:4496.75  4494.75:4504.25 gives 0.3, 1.61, 1.84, 1.74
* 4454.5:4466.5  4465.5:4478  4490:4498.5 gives -0.5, 1.58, 1.71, 1.62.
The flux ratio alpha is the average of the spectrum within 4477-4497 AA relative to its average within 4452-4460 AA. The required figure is 1.09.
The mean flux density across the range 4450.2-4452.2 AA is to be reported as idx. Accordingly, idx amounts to 1.71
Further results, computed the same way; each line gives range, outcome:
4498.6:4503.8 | 1.96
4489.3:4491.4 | 1.69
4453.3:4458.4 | 1.57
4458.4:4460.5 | 1.73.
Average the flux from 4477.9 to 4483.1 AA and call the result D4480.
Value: 1.72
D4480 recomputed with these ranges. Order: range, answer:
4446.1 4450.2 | 1.61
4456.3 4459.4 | 1.61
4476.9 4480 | 1.76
